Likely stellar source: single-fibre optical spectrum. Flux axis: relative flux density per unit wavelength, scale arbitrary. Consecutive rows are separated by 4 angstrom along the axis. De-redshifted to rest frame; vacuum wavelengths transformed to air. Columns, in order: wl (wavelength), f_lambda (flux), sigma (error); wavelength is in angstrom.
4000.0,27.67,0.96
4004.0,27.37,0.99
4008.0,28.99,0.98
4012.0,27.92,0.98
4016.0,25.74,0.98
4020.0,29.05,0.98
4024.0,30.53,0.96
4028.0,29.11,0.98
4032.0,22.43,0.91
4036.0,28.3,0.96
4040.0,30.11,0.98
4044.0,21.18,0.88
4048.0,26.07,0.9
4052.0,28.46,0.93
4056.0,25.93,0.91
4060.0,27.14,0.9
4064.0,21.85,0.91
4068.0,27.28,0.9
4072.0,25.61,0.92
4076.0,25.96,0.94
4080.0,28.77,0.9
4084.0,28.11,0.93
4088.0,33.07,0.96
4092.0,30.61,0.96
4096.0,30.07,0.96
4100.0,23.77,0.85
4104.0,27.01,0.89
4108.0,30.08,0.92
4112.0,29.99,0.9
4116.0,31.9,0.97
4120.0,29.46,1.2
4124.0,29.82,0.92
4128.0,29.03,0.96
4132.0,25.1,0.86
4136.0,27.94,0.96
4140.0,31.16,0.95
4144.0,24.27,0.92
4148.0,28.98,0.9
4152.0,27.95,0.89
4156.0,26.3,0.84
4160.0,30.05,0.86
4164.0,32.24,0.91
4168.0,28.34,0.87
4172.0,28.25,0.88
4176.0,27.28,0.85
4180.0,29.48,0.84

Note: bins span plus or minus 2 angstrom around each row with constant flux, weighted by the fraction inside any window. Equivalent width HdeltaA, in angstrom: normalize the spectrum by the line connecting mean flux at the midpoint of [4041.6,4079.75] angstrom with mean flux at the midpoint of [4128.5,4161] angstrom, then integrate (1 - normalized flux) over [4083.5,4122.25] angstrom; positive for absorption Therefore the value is -4.0 angstrom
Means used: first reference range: 25.7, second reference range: 27.7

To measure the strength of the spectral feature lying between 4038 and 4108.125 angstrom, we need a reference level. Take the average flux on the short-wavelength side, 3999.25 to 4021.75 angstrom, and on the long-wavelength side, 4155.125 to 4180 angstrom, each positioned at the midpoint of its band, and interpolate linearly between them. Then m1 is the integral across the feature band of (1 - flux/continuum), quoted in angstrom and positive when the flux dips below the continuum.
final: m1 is 2.6 angstrom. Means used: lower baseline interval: 27.8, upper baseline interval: 28.9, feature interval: 27.2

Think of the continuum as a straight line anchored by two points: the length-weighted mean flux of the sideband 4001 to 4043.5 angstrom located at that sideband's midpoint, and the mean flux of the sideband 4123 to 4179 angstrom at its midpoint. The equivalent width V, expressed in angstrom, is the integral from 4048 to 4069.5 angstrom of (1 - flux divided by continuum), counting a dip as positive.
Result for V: 1.4 angstrom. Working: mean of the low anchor 27.7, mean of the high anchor 28.3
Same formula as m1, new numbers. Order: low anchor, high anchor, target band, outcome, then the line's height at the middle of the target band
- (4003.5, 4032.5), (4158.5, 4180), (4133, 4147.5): 0.6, 29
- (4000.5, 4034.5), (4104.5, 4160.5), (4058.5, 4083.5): 1.7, 28.1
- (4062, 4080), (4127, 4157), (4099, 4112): -0.5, 26.6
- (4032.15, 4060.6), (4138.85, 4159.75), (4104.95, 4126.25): -2.1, 27.3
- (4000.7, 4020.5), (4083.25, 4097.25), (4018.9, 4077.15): 5.0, 29.1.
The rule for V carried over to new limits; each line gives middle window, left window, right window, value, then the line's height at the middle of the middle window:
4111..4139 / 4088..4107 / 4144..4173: -0.52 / 28.6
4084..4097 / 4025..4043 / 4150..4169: -1.29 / 28.1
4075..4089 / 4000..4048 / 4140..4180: -0.57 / 27.8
